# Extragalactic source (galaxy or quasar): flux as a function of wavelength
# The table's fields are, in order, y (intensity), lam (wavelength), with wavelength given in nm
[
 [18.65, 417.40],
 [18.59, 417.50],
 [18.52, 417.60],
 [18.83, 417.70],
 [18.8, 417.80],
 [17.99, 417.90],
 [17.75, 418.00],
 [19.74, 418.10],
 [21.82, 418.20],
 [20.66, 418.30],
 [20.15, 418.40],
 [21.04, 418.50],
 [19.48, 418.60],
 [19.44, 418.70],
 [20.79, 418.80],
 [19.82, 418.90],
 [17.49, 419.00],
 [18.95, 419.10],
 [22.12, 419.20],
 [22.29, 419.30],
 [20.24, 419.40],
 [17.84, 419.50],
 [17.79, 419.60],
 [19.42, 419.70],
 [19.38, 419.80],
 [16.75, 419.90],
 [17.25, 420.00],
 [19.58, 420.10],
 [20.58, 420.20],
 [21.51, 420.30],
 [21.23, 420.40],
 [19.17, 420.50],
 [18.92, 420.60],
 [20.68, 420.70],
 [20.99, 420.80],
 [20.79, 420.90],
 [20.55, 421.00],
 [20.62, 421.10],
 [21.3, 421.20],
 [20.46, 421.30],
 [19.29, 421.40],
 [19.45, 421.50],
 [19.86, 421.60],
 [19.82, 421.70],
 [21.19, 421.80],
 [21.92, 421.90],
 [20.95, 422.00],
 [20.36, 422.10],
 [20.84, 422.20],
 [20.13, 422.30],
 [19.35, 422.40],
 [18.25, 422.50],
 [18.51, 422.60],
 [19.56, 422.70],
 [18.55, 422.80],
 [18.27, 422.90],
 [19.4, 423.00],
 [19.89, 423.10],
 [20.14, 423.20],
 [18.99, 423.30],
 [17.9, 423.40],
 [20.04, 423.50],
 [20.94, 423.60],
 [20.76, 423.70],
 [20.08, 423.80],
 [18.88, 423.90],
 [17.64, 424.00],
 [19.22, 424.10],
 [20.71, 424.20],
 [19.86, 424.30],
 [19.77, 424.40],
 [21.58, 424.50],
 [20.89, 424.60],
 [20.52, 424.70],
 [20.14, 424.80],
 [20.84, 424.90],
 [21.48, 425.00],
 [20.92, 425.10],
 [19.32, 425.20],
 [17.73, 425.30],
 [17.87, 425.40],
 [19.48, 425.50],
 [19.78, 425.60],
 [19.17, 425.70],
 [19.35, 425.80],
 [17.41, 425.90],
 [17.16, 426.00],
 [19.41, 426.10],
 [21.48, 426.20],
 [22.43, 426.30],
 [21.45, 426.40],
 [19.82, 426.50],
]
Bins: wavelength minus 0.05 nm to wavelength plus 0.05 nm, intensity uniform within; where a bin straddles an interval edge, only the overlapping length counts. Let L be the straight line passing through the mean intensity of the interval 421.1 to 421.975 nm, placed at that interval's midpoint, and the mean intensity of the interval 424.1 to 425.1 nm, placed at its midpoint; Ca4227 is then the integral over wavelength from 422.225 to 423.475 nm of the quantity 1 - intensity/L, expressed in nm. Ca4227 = 0.08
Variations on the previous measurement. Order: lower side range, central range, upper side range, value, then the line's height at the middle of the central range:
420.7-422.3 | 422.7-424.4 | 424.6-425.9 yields 0.05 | 20.1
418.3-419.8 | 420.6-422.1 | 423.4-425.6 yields -0.05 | 19.8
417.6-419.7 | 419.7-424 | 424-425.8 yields -0.01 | 19.8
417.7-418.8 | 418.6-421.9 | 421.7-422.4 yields 0.06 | 20.2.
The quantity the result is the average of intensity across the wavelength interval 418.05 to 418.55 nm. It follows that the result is 20.7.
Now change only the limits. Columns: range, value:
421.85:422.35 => 20.8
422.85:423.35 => 19.3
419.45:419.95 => 18.2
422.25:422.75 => 19.2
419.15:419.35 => 22.2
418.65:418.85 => 20.1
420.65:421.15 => 20.7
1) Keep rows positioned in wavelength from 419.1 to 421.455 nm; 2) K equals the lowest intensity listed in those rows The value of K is 16.75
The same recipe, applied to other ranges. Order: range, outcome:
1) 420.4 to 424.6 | 17.64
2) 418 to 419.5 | 17.49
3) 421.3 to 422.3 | 19.29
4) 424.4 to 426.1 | 17.16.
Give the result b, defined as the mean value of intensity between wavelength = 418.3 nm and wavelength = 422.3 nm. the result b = 20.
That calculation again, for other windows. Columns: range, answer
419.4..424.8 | 19.8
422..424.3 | 19.5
